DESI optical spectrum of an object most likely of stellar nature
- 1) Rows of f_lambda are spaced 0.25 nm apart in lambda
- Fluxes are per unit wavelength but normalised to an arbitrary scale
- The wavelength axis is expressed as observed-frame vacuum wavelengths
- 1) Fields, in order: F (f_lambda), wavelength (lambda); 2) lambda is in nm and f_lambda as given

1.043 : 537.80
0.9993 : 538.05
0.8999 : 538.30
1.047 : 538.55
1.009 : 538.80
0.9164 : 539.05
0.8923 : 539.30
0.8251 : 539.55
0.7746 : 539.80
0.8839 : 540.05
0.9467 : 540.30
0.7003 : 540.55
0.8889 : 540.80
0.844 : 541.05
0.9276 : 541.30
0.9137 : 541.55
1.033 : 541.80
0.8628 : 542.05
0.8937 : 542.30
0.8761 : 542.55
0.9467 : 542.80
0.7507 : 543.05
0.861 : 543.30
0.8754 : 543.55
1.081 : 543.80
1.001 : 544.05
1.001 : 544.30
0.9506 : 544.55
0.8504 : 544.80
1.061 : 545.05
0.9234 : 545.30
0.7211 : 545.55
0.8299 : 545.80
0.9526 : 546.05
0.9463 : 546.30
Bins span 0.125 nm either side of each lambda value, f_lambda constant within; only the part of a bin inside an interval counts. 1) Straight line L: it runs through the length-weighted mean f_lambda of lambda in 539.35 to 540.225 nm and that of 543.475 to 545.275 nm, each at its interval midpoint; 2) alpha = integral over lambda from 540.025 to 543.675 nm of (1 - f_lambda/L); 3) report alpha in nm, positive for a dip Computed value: 0.078 nm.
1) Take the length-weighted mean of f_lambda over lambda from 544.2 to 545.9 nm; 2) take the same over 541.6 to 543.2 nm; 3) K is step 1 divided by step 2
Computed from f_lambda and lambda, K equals 1.0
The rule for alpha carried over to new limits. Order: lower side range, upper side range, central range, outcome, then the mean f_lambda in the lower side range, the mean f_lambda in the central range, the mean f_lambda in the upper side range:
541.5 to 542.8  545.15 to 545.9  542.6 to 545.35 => -0.203 nm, 0.919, 0.935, 0.833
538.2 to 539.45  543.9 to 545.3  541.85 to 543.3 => 0.135 nm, 0.951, 0.874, 0.97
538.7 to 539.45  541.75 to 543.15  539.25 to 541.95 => 0.111 nm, 0.933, 0.875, 0.889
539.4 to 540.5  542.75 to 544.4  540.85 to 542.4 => -0.046 nm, 0.848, 0.912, 0.929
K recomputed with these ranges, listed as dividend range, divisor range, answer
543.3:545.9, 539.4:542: 1.06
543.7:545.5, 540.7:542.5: 1.07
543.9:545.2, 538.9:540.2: 1.13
